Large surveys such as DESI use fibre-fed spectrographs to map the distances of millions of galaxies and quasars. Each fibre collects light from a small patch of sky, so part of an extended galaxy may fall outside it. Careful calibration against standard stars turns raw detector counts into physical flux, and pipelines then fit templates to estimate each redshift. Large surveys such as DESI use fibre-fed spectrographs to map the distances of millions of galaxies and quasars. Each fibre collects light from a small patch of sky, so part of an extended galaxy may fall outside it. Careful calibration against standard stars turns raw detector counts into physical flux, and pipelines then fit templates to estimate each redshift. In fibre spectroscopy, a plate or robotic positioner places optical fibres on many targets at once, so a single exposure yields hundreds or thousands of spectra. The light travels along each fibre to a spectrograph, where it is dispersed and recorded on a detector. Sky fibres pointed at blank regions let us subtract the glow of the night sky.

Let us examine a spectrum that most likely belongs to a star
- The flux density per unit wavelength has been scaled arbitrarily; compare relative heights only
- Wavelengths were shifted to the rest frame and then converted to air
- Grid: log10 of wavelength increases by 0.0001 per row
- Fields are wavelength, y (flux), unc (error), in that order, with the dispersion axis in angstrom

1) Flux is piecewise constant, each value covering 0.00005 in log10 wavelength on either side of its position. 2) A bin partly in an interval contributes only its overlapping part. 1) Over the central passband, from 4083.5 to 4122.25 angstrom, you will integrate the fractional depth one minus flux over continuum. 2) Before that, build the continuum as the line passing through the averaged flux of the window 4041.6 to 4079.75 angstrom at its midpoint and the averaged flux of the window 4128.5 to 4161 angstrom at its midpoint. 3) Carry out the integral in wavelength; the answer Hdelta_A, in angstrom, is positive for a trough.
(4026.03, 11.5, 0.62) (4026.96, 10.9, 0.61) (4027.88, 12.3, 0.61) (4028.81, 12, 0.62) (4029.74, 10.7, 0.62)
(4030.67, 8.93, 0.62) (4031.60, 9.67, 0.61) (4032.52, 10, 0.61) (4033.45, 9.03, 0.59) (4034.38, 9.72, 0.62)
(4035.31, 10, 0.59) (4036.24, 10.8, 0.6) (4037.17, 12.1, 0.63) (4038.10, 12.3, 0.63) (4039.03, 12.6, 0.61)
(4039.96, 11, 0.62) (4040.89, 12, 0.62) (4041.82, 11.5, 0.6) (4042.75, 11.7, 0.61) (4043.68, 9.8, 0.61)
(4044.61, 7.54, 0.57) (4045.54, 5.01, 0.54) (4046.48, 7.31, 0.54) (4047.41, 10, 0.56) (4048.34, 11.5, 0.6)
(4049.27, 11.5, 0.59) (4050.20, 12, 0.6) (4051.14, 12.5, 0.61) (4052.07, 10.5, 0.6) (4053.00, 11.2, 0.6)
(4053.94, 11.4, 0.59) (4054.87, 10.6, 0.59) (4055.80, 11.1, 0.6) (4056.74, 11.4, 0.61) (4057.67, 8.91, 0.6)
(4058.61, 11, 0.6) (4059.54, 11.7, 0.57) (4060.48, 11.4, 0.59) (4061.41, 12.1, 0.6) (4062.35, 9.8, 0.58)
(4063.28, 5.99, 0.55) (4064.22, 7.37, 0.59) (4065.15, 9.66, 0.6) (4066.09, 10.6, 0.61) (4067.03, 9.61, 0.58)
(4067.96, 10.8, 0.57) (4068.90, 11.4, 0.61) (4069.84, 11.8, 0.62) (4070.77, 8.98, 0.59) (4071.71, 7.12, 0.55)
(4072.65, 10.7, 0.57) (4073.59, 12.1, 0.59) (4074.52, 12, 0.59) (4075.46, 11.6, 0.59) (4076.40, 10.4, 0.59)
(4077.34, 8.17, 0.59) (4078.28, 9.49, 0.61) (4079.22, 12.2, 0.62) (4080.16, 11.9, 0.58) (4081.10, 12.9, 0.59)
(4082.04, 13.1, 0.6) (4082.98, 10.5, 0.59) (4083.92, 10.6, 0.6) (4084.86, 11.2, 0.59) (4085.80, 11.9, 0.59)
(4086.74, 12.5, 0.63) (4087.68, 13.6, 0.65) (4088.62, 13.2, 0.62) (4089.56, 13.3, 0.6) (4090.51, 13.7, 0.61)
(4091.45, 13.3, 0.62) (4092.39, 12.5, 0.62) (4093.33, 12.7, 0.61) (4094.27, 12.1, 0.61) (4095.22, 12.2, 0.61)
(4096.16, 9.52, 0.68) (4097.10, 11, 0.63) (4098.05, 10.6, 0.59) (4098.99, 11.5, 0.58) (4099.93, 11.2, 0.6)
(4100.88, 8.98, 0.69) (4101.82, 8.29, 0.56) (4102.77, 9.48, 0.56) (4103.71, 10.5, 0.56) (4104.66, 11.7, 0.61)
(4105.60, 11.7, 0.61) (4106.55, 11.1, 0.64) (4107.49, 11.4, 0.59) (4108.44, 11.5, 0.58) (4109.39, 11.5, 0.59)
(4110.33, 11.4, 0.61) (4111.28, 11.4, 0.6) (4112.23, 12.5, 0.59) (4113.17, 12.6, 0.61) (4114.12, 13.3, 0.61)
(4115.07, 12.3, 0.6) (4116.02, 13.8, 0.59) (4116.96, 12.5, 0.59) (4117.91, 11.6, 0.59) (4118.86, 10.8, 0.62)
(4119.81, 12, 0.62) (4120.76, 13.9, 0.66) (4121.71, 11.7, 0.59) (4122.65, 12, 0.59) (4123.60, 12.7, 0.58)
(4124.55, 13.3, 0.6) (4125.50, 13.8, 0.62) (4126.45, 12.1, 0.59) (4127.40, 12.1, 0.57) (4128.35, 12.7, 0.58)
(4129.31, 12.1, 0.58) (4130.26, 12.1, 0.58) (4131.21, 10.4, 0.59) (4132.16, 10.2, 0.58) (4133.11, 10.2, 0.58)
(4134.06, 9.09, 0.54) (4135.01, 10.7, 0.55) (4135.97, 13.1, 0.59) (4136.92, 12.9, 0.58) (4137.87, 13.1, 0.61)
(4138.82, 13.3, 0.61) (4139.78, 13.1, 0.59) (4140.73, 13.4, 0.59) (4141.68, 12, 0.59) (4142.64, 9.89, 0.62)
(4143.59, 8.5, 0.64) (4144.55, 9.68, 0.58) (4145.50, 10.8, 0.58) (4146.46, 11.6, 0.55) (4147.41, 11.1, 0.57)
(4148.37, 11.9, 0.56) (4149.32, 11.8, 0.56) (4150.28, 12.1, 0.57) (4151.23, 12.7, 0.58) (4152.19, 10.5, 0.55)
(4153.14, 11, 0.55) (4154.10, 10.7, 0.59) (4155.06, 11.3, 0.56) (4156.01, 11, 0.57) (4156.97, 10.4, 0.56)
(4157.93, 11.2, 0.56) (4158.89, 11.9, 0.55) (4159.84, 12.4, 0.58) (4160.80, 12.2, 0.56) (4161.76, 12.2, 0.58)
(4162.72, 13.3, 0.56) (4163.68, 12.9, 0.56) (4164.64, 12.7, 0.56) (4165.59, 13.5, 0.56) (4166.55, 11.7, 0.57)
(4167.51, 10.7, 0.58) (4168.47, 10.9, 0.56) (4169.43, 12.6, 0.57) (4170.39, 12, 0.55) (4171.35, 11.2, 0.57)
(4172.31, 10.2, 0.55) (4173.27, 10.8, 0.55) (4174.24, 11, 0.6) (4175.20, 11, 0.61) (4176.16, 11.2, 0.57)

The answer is -3.3 angstrom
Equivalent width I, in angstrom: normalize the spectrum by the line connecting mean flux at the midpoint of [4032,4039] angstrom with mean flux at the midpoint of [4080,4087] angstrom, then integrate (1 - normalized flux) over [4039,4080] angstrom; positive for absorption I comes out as 3.1 angstrom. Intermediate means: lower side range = 10.7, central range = 10.4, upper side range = 11.8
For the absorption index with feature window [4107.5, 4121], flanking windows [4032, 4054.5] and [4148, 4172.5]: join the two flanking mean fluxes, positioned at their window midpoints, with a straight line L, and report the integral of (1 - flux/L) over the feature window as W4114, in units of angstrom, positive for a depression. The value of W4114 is -1.06 angstrom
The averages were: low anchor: 10.5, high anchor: 11.8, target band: 12.2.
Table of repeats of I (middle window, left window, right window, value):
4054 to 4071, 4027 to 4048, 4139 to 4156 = 0.4 angstrom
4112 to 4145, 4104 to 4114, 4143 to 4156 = -1.7 angstrom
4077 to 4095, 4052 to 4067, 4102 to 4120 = -1.8 angstrom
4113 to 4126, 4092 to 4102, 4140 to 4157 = -1.8 angstrom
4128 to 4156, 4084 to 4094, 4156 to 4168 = 1.8 angstrom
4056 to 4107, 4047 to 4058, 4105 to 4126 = 2.8 angstrom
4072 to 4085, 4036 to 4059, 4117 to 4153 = -0.1 angstrom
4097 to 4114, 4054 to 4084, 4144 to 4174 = -0.2 angstrom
